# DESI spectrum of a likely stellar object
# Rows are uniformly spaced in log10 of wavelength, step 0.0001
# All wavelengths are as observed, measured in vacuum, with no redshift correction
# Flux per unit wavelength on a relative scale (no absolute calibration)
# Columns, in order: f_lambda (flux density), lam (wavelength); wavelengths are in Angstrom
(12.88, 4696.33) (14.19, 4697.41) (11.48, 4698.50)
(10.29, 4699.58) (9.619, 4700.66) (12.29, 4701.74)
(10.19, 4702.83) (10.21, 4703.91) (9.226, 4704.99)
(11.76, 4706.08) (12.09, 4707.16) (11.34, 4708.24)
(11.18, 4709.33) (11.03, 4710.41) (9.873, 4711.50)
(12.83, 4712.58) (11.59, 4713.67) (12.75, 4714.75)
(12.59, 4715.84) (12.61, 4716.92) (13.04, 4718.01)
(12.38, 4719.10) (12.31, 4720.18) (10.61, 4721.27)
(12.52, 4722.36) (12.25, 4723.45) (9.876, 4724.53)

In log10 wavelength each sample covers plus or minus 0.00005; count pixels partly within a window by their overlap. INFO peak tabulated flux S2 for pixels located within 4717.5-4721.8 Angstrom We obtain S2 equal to 13.04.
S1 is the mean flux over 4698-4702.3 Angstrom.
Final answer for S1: 10.9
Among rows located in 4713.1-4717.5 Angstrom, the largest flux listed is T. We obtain 12.75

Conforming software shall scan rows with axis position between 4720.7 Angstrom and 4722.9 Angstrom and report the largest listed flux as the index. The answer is 12.52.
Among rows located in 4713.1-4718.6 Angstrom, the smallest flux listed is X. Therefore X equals 11.59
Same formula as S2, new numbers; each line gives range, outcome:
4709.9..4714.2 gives 12.83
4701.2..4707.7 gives 12.29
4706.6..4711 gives 12.09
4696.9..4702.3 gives 14.19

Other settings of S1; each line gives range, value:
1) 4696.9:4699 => 12.8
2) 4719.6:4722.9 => 11.8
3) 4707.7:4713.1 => 11.2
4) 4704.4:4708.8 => 11.1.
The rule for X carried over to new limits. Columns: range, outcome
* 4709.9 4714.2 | 9.873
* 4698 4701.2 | 9.619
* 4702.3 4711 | 9.226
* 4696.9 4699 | 11.48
